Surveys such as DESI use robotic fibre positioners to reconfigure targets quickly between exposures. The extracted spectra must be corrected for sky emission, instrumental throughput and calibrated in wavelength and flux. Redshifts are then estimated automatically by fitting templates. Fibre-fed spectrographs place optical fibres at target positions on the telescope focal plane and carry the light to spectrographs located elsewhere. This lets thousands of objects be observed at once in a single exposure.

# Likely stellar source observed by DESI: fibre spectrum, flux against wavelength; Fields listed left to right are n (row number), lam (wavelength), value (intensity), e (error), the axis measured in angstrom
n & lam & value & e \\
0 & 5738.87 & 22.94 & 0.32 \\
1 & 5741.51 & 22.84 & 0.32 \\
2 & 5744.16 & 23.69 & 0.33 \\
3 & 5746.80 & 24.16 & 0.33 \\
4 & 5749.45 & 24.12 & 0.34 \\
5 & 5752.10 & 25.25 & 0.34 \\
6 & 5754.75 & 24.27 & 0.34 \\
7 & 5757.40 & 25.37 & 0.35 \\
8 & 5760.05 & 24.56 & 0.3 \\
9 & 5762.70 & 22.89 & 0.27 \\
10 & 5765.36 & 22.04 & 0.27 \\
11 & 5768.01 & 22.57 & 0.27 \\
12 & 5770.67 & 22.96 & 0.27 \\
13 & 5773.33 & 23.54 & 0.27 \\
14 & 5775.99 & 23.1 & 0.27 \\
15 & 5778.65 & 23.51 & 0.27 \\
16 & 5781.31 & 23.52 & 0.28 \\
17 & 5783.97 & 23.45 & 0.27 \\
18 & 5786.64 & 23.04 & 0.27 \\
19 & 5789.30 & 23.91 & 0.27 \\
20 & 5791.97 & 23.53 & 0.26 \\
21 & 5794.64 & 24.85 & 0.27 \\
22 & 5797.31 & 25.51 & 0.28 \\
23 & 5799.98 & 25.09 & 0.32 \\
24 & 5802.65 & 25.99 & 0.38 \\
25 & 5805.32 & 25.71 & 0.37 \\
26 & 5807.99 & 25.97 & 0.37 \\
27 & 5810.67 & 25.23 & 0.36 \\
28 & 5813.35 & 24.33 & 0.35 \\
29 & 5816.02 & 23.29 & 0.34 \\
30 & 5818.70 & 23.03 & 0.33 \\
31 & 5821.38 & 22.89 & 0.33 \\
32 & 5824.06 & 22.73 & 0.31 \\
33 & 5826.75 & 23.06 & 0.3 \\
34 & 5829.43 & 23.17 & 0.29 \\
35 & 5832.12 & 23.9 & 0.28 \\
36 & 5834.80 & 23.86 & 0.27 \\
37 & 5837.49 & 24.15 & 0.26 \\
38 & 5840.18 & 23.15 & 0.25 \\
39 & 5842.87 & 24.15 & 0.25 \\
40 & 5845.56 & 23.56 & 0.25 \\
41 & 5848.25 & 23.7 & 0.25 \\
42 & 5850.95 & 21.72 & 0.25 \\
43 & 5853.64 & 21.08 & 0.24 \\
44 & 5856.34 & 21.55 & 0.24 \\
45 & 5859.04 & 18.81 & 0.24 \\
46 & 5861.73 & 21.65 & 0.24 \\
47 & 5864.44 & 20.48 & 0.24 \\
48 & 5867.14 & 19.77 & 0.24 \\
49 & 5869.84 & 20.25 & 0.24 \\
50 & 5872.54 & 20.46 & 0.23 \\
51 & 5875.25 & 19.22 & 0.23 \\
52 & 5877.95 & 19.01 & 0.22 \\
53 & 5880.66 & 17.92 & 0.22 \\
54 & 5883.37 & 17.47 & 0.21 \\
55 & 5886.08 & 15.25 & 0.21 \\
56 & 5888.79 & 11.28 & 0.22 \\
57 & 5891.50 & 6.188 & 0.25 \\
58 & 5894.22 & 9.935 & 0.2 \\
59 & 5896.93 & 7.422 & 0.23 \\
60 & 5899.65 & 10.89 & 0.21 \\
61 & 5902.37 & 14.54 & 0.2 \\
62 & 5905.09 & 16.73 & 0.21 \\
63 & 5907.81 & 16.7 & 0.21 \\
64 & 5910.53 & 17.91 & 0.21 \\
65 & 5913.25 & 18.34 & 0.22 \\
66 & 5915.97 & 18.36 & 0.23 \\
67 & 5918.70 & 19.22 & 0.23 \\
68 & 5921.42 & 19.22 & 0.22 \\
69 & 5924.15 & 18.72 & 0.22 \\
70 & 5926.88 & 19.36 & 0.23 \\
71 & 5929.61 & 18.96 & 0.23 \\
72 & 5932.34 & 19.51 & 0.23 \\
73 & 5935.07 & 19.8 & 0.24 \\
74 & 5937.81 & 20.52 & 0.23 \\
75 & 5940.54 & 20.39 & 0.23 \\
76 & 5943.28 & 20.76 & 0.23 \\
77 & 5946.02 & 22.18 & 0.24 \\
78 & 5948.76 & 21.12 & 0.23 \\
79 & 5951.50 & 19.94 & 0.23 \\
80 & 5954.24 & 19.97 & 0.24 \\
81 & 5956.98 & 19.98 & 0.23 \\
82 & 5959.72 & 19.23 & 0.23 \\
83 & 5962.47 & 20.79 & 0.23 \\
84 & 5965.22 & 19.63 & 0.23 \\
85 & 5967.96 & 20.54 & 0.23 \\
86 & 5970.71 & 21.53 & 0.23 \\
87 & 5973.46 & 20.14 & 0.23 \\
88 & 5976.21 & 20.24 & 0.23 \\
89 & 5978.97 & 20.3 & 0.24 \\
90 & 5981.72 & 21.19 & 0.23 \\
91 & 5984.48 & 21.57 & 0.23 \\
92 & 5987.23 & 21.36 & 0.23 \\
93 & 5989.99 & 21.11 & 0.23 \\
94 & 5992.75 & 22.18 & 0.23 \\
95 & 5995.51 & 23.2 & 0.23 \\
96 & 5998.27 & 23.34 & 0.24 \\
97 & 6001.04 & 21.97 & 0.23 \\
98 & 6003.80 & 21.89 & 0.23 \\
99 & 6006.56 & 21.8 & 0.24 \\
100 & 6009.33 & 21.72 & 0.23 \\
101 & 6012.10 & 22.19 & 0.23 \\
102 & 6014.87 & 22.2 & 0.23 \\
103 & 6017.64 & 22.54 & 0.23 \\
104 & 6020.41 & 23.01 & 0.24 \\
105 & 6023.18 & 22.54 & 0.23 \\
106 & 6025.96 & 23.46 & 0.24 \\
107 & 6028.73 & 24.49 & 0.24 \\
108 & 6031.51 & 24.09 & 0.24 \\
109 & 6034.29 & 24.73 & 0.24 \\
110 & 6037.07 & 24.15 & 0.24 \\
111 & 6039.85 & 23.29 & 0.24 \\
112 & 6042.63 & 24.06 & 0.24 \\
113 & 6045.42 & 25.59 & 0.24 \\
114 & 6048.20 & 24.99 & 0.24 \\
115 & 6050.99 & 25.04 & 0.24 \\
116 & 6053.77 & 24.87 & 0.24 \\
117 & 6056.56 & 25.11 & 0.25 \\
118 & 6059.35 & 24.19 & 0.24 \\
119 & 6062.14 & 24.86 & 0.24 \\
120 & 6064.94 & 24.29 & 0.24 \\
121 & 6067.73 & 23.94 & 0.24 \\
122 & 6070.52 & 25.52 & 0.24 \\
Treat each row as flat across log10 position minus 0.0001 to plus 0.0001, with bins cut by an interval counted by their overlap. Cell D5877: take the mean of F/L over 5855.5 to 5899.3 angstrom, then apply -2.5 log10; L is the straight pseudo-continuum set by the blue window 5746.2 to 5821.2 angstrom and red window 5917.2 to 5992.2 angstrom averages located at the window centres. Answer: 0.32 mag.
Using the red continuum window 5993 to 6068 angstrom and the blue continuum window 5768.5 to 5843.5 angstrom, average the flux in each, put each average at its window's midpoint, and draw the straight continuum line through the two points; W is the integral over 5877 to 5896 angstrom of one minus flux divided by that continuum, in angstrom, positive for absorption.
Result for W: 8.1 angstrom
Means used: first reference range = 23.9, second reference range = 23.6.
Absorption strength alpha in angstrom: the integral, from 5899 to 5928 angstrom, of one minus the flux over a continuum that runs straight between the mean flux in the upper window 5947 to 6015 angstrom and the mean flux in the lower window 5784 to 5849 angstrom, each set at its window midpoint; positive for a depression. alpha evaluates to 6.4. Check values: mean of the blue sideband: 24.1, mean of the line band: 17.4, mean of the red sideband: 21.2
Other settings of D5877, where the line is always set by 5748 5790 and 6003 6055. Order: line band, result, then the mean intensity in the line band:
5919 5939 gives 0.21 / 19.4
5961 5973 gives 0.15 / 20.6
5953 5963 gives 0.18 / 19.9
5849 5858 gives 0.10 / 21.5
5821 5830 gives 0.03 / 22.9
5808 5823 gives -0.01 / 23.9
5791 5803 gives -0.06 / 25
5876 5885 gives 0.29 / 18.1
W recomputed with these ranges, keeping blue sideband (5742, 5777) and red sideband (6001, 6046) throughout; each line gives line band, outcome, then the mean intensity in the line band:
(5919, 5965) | 6.6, 20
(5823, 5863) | 1.5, 22.7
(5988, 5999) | 0.4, 22.3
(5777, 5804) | -0.7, 24.2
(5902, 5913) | 3.1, 16.8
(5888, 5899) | 6.9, 8.71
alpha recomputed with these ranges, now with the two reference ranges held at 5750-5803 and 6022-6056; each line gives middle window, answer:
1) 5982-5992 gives 1.2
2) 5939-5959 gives 3.0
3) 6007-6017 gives 0.9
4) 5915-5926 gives 2.4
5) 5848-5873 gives 3.3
